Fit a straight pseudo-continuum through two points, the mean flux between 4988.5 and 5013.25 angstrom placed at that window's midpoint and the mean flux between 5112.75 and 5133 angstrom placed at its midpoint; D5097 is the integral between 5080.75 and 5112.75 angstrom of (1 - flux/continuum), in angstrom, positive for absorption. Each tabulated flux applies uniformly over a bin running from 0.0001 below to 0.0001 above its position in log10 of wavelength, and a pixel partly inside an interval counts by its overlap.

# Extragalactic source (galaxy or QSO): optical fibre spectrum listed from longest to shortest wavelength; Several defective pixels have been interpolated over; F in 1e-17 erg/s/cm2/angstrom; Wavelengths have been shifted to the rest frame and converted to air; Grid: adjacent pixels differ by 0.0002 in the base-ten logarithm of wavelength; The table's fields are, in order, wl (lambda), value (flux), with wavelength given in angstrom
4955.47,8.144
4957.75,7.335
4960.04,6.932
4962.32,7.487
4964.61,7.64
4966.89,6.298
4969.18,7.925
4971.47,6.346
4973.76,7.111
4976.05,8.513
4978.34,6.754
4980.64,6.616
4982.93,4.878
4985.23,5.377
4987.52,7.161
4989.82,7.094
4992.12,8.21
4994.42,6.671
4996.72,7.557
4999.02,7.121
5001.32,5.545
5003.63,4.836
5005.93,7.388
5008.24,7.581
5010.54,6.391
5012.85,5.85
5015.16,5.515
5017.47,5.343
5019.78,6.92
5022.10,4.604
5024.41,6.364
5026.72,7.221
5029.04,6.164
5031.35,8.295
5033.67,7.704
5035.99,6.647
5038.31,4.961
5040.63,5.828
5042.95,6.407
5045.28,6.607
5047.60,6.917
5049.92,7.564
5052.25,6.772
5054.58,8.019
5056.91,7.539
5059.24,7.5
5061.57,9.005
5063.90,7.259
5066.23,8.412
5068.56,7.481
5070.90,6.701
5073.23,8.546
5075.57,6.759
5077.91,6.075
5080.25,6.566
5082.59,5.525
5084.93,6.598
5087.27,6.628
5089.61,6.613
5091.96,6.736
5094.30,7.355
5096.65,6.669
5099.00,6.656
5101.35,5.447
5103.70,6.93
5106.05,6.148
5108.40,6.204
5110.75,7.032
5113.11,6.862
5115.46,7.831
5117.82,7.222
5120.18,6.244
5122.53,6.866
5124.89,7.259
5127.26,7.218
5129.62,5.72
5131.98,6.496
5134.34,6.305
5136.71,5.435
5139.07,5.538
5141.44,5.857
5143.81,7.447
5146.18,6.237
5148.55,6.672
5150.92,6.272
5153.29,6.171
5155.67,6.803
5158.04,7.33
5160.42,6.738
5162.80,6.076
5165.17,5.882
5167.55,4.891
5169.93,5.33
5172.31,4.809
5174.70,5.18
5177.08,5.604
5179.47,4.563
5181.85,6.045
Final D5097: 1.5 angstrom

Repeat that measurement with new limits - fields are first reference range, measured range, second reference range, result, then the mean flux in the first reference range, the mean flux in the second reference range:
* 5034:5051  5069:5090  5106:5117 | 0.0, 6.48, 6.9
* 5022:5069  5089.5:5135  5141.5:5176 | -1.3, 7.06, 6.12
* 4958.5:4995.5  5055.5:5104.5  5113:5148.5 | -2.3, 6.94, 6.56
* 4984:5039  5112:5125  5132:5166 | -1.3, 6.53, 6.35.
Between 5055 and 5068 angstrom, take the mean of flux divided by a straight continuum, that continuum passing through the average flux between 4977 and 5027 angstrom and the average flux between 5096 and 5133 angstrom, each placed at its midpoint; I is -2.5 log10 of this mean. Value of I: -0.21 mag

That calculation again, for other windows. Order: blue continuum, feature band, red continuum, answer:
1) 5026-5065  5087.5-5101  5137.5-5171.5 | 0.00 mag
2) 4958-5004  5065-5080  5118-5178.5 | -0.13 mag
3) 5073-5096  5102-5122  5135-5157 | -0.05 mag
